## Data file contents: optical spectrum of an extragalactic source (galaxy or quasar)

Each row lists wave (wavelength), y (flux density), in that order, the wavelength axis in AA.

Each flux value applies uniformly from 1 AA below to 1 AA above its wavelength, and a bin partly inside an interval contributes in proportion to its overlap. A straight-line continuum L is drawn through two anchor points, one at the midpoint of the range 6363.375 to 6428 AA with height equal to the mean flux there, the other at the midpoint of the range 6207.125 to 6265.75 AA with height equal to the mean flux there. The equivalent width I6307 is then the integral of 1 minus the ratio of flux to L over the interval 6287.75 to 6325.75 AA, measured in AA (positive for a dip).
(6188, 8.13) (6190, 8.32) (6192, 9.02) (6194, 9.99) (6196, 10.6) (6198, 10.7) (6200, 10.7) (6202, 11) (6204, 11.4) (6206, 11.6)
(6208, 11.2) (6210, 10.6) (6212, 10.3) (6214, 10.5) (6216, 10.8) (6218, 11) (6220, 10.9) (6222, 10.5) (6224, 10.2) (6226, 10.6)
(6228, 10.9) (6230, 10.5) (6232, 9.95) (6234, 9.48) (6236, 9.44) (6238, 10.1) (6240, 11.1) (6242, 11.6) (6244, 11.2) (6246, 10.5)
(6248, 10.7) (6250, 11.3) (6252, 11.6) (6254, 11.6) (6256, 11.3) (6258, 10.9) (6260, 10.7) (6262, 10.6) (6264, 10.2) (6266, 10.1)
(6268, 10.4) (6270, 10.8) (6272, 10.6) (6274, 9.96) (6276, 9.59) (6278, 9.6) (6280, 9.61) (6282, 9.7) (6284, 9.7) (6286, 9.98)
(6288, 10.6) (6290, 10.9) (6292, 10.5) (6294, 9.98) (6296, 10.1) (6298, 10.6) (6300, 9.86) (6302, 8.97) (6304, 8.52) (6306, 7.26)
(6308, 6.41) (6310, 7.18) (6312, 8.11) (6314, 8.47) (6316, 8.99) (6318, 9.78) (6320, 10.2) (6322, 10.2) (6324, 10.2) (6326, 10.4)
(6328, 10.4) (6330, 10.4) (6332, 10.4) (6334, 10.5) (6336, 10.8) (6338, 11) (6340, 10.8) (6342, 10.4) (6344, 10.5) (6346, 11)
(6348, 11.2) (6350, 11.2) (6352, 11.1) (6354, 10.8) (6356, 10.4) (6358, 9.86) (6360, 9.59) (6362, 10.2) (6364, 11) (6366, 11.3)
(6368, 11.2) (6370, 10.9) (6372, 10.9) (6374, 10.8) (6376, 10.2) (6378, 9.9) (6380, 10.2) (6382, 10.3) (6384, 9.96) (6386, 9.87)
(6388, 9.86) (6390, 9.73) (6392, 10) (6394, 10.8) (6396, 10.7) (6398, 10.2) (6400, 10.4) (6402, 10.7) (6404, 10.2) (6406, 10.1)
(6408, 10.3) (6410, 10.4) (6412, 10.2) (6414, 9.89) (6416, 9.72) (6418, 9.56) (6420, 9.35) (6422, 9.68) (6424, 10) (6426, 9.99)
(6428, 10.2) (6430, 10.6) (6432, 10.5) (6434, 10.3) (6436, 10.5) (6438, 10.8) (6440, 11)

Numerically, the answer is 4.3 AA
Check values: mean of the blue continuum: 10.7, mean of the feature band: 9.3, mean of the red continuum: 10.3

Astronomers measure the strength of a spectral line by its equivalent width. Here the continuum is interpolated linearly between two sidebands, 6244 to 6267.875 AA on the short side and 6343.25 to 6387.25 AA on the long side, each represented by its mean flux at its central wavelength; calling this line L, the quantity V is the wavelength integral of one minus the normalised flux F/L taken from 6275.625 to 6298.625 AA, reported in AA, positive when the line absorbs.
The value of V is 1.5 AA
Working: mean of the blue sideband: 10.9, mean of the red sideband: 10.6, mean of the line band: 10.1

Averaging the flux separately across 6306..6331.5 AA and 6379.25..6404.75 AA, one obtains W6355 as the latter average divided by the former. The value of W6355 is 1.11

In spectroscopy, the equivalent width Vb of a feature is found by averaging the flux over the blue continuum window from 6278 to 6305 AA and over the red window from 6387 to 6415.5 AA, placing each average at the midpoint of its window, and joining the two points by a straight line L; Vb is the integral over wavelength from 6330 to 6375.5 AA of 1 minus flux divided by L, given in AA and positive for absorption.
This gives -2.8 AA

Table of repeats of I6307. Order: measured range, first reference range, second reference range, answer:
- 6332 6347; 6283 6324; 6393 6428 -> -1.7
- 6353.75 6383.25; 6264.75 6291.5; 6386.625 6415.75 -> -0.8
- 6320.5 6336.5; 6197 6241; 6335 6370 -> 0.5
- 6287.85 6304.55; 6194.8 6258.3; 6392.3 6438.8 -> 0.9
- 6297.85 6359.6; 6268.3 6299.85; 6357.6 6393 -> 2.3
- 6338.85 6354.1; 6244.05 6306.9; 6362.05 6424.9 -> -0.9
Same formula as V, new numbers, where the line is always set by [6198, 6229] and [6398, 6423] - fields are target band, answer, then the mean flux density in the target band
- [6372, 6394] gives 0.0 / 10.2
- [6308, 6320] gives 2.2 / 8.47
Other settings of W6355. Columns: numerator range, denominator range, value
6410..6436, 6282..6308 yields 1.04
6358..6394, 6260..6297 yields 1.02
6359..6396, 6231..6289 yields 0.99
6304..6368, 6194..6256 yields 0.93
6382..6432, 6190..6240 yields 0.97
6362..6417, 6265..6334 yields 1.07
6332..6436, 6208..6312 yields 1.02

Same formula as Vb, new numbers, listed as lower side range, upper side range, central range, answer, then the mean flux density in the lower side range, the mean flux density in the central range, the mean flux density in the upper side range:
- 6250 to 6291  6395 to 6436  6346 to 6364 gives -0.6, 10.4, 10.6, 10.2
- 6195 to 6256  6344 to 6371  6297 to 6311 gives 3.1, 10.8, 8.4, 10.7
